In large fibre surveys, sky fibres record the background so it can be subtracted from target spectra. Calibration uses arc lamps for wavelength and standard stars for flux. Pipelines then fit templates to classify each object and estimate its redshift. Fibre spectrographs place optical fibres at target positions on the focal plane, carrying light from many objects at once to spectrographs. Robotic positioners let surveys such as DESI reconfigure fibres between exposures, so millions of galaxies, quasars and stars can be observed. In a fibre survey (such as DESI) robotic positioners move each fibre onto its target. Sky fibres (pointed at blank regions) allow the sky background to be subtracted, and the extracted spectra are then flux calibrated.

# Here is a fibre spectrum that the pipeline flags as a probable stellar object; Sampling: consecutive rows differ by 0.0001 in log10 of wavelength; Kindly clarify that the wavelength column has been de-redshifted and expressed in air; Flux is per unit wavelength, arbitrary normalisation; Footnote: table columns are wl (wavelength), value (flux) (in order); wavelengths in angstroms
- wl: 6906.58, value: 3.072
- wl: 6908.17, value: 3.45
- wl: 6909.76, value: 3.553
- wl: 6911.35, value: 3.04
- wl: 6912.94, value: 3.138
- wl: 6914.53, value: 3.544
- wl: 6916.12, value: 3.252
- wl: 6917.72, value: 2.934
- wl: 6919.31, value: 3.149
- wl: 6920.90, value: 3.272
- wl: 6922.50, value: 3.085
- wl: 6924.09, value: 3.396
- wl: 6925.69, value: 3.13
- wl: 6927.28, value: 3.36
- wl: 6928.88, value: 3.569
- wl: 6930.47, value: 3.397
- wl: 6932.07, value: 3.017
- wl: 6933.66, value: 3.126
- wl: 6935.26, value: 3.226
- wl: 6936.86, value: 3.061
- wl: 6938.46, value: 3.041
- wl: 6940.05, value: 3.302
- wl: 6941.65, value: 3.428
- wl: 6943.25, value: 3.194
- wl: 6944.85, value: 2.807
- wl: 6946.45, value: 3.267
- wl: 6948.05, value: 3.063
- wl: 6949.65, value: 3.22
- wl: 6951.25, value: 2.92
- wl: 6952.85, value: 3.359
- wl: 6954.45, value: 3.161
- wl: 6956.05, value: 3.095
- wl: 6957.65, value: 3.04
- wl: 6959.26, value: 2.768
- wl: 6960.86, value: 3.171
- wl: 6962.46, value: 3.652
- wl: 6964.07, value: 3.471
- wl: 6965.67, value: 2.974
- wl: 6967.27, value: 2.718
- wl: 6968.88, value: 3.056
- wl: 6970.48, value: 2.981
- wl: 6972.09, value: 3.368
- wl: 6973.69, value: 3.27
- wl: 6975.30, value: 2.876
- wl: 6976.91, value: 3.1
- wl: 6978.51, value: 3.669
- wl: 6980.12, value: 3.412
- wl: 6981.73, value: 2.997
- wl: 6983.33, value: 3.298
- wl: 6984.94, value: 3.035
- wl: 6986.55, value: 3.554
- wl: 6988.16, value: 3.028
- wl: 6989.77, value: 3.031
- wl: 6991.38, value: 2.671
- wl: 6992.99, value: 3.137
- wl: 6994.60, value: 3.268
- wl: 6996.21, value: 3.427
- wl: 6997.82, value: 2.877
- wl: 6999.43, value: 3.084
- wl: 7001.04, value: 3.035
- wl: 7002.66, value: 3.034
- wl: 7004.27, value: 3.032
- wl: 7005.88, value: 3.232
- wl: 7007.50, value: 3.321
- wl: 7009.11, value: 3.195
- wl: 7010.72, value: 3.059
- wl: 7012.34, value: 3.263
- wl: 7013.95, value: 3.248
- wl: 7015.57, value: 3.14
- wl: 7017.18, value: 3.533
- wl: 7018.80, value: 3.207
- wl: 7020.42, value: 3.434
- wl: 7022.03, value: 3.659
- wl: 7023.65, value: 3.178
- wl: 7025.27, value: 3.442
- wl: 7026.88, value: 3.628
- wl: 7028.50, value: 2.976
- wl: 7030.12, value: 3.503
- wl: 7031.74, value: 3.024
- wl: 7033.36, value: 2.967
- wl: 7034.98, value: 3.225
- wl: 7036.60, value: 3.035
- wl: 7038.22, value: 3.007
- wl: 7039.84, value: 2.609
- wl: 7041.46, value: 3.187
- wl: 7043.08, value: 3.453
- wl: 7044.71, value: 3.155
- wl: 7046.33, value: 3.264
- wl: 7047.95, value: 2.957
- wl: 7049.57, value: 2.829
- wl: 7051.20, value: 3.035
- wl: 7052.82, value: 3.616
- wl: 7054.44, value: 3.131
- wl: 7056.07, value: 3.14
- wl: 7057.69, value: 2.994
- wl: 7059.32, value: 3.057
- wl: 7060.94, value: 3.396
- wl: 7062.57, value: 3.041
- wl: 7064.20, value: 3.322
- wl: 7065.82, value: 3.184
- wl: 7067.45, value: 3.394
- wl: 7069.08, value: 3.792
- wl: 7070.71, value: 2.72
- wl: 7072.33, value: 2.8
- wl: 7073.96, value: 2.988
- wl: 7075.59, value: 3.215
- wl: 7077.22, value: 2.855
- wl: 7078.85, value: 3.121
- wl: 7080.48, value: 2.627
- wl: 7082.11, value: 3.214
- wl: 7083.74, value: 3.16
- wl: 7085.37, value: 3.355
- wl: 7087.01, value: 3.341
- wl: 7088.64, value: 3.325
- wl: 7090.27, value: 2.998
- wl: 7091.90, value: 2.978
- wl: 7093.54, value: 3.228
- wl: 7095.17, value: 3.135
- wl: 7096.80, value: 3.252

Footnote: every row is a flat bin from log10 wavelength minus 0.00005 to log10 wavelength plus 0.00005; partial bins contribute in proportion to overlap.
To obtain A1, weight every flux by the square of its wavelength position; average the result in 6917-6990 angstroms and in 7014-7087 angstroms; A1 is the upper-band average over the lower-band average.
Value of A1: 1.03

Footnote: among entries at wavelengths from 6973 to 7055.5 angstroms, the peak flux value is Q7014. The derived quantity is 3.669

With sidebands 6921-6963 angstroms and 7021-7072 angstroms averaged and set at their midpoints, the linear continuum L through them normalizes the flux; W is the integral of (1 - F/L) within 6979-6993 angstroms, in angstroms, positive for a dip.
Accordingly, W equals 0.2 angstroms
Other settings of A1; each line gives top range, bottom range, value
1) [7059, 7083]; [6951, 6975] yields 1.03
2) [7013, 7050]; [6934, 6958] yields 1.04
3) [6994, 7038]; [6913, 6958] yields 1.03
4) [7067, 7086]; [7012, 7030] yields 0.94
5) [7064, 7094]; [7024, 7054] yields 1.00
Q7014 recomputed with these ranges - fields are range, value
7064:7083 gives 3.792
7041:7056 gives 3.616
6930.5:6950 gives 3.428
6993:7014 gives 3.427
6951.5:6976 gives 3.652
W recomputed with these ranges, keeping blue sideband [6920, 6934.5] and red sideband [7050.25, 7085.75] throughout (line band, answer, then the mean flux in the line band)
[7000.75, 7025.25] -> -0.5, 3.25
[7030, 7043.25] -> 0.4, 3.08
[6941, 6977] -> 1.2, 3.13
